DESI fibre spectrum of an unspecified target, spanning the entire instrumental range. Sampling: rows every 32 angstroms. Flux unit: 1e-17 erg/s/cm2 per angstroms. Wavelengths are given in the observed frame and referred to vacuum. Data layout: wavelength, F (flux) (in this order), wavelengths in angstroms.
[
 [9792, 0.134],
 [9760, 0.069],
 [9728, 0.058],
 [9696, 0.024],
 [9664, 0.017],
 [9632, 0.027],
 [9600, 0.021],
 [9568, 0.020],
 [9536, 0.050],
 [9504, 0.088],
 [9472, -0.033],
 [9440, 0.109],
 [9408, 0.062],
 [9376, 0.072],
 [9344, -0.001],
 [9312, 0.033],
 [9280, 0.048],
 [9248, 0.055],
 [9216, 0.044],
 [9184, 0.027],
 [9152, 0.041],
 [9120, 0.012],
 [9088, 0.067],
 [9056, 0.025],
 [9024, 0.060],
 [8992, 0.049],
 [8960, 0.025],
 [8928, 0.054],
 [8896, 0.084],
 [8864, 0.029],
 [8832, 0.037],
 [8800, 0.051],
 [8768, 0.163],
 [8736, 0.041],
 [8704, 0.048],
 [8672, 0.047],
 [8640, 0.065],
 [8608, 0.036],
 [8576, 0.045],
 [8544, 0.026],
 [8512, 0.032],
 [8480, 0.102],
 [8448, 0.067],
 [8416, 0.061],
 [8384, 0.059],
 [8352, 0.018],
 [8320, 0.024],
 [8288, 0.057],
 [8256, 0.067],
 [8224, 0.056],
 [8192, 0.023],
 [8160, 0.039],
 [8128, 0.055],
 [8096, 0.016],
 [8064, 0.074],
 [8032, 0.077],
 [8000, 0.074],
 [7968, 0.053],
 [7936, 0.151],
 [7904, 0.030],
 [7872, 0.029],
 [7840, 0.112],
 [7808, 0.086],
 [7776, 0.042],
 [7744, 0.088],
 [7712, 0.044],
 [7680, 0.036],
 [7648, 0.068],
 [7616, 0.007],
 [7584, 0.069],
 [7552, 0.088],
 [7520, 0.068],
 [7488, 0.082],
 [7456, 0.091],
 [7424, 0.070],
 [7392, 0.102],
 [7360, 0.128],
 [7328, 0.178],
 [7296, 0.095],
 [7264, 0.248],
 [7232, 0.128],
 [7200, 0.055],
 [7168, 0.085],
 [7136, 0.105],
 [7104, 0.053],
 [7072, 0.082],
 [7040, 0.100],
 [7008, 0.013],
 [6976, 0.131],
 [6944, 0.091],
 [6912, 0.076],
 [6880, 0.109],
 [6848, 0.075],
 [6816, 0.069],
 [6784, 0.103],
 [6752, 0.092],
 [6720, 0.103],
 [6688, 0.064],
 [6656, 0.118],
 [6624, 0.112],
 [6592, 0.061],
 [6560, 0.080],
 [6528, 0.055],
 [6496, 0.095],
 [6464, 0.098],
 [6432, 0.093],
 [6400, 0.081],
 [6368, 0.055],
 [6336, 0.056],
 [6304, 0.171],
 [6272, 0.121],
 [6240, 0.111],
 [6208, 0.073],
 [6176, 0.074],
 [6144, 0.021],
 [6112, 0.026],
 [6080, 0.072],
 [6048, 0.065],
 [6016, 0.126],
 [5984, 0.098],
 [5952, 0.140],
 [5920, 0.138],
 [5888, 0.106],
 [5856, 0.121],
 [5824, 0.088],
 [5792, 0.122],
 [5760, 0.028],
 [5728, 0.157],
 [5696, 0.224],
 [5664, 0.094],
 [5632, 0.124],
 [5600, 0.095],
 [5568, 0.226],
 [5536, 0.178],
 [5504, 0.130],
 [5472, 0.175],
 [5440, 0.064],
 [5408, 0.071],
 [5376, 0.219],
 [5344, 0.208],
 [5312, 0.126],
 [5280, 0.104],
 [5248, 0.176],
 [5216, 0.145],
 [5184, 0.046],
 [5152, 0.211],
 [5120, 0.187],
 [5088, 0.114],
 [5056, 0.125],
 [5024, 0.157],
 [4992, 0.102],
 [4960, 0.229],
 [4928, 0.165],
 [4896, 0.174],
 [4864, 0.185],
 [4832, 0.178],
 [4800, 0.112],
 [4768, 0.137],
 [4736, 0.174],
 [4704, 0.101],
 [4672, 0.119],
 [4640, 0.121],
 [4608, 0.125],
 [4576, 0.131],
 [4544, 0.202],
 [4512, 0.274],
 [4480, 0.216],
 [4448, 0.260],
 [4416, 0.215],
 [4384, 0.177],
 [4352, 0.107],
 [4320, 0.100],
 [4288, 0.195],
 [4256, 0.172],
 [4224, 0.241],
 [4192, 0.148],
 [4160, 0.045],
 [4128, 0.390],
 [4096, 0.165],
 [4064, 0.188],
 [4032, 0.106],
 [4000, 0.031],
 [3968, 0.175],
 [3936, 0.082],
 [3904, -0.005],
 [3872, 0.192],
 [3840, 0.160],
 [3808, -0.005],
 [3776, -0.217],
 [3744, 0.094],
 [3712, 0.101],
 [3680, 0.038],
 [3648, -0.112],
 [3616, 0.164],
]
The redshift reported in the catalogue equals 0.11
